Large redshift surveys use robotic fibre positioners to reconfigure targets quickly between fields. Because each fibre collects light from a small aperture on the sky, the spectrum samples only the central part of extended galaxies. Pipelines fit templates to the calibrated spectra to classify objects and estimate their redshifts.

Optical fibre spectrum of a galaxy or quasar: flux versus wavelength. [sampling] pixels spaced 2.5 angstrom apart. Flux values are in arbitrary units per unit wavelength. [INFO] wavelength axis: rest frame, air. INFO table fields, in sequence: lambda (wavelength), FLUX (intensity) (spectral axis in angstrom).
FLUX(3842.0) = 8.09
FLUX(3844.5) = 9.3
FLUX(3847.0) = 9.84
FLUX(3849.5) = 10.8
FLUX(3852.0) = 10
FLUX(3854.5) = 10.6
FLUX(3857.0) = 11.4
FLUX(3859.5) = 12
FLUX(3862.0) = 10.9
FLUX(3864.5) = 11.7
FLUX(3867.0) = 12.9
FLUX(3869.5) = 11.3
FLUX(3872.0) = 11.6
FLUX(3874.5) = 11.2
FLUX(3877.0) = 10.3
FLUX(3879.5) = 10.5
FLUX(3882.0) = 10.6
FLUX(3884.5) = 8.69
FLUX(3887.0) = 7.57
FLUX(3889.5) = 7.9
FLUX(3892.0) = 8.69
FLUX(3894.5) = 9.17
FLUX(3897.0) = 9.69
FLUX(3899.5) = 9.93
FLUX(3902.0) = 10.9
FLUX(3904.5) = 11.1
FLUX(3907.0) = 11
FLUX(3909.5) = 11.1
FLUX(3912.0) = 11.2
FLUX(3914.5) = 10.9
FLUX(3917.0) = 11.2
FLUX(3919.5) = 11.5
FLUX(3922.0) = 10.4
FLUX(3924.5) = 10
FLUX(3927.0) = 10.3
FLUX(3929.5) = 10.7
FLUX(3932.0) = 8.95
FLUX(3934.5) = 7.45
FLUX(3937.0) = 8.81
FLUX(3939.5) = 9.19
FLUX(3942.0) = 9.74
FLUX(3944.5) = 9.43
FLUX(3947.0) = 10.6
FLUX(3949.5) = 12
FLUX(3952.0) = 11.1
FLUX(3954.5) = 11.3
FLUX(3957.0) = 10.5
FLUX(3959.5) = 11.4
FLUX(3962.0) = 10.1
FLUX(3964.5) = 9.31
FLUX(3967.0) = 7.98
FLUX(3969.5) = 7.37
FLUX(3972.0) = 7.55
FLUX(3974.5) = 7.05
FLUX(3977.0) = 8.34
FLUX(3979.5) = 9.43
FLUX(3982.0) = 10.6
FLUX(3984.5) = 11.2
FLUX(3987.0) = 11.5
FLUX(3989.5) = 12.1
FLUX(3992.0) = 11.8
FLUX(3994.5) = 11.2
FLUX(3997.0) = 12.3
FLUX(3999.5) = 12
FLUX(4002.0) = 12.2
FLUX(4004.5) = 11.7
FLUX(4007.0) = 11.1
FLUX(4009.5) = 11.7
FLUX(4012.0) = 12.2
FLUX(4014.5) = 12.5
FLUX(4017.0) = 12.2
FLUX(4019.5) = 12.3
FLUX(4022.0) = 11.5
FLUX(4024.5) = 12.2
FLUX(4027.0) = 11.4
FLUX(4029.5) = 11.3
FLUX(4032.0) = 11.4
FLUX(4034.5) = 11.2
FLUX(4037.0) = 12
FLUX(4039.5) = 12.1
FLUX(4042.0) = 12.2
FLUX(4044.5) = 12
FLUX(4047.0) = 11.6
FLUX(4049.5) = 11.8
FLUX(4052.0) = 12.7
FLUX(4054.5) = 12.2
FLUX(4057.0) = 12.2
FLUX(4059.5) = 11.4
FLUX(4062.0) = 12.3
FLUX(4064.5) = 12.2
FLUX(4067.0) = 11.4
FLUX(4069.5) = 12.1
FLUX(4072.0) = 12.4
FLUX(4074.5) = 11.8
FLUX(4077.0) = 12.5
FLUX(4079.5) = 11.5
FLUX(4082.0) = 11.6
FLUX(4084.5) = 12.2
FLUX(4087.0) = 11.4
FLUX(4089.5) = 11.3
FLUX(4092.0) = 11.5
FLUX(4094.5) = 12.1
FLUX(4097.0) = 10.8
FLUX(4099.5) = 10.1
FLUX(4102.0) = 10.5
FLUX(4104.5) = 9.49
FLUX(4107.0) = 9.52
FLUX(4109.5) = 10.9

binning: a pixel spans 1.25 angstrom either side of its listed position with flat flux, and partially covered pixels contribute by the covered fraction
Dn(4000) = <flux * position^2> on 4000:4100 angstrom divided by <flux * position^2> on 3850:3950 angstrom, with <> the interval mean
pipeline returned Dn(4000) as 1.2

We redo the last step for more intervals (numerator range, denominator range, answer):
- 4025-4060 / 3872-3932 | 1.25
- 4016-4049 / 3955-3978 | 1.37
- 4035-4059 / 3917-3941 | 1.31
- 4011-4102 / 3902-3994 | 1.23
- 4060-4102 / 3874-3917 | 1.27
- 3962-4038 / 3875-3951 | 1.14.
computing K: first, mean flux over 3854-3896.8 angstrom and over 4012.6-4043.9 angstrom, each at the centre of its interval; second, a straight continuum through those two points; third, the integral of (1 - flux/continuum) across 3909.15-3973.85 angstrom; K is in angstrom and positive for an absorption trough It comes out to 6.20 angstrom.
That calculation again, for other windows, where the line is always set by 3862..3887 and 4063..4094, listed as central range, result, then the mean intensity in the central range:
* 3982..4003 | -0.6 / 11.7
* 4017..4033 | -0.2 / 11.7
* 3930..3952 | 2.9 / 9.65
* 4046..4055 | -0.3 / 12.1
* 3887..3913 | 2.4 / 9.94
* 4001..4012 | -0.2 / 11.7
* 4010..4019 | -0.6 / 12.2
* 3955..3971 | 2.5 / 9.5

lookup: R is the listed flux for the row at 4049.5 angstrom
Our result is 11.8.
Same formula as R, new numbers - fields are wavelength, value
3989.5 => 12.1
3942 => 9.74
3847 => 9.84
